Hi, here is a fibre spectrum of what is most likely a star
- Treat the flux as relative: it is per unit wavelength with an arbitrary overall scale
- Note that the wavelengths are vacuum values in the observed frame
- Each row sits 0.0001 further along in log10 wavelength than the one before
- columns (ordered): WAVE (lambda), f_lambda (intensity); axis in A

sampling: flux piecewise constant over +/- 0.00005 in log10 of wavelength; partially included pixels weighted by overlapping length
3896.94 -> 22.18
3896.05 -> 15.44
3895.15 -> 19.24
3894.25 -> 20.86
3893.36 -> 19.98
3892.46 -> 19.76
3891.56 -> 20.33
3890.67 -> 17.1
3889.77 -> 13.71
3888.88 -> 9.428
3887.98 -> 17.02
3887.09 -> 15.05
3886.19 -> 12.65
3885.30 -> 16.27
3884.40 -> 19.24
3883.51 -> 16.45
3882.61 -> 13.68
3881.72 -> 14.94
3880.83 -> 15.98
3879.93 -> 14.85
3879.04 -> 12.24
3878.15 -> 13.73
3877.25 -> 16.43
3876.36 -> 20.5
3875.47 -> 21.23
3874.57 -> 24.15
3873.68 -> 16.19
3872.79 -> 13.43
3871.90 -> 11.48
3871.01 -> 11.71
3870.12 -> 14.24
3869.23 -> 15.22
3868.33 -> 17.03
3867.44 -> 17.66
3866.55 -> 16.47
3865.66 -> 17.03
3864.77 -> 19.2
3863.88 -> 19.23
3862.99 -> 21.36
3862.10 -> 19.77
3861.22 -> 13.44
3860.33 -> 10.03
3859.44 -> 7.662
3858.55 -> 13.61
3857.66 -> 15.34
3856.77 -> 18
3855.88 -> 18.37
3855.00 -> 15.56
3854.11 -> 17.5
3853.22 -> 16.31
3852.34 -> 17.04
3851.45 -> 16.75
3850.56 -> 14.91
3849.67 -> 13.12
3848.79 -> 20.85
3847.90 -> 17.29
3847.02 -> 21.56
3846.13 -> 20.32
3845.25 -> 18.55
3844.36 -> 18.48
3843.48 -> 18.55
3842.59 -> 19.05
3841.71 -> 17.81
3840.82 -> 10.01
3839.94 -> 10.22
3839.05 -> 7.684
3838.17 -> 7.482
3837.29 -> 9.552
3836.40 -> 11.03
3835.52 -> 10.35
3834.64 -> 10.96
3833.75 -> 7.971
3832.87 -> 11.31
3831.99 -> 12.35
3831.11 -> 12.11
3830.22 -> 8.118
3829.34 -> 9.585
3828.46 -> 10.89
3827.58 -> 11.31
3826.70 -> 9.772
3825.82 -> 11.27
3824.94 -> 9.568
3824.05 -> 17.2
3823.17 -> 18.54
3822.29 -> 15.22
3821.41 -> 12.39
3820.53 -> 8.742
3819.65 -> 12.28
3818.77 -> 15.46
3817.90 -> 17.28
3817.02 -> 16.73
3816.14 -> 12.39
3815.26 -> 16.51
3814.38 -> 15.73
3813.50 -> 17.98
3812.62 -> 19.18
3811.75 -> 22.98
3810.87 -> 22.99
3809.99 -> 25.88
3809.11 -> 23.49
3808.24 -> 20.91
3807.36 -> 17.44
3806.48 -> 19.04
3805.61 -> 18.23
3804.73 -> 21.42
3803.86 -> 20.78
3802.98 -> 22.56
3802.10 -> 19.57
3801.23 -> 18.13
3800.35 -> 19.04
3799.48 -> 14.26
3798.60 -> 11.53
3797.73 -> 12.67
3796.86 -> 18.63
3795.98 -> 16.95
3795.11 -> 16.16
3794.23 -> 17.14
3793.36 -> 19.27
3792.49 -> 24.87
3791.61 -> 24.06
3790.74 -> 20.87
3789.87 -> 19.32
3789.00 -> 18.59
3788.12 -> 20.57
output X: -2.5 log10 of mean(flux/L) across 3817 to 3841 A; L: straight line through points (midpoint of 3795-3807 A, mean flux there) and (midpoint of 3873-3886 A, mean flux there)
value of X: 0.45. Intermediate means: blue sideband 17.8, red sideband 16.7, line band 11.5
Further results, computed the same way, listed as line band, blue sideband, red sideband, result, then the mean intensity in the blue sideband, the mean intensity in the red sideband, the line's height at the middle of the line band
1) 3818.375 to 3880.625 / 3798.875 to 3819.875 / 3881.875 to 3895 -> 0.20 mag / 18.8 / 16.6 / 17.7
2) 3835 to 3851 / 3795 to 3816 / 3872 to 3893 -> 0.18 mag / 18.8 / 16.2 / 17.5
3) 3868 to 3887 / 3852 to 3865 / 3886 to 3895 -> 0.05 mag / 16.1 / 16.8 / 16.5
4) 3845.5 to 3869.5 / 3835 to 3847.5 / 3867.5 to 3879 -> -0.10 mag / 14.3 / 16.2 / 15.3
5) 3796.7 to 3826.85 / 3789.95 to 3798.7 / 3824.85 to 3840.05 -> -0.17 mag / 18.5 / 10.1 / 14.7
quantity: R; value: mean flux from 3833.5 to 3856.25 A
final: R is 14.9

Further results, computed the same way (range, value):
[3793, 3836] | 15.7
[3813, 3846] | 13.1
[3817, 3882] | 14.7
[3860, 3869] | 17.2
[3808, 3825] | 17.2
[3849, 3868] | 16.2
